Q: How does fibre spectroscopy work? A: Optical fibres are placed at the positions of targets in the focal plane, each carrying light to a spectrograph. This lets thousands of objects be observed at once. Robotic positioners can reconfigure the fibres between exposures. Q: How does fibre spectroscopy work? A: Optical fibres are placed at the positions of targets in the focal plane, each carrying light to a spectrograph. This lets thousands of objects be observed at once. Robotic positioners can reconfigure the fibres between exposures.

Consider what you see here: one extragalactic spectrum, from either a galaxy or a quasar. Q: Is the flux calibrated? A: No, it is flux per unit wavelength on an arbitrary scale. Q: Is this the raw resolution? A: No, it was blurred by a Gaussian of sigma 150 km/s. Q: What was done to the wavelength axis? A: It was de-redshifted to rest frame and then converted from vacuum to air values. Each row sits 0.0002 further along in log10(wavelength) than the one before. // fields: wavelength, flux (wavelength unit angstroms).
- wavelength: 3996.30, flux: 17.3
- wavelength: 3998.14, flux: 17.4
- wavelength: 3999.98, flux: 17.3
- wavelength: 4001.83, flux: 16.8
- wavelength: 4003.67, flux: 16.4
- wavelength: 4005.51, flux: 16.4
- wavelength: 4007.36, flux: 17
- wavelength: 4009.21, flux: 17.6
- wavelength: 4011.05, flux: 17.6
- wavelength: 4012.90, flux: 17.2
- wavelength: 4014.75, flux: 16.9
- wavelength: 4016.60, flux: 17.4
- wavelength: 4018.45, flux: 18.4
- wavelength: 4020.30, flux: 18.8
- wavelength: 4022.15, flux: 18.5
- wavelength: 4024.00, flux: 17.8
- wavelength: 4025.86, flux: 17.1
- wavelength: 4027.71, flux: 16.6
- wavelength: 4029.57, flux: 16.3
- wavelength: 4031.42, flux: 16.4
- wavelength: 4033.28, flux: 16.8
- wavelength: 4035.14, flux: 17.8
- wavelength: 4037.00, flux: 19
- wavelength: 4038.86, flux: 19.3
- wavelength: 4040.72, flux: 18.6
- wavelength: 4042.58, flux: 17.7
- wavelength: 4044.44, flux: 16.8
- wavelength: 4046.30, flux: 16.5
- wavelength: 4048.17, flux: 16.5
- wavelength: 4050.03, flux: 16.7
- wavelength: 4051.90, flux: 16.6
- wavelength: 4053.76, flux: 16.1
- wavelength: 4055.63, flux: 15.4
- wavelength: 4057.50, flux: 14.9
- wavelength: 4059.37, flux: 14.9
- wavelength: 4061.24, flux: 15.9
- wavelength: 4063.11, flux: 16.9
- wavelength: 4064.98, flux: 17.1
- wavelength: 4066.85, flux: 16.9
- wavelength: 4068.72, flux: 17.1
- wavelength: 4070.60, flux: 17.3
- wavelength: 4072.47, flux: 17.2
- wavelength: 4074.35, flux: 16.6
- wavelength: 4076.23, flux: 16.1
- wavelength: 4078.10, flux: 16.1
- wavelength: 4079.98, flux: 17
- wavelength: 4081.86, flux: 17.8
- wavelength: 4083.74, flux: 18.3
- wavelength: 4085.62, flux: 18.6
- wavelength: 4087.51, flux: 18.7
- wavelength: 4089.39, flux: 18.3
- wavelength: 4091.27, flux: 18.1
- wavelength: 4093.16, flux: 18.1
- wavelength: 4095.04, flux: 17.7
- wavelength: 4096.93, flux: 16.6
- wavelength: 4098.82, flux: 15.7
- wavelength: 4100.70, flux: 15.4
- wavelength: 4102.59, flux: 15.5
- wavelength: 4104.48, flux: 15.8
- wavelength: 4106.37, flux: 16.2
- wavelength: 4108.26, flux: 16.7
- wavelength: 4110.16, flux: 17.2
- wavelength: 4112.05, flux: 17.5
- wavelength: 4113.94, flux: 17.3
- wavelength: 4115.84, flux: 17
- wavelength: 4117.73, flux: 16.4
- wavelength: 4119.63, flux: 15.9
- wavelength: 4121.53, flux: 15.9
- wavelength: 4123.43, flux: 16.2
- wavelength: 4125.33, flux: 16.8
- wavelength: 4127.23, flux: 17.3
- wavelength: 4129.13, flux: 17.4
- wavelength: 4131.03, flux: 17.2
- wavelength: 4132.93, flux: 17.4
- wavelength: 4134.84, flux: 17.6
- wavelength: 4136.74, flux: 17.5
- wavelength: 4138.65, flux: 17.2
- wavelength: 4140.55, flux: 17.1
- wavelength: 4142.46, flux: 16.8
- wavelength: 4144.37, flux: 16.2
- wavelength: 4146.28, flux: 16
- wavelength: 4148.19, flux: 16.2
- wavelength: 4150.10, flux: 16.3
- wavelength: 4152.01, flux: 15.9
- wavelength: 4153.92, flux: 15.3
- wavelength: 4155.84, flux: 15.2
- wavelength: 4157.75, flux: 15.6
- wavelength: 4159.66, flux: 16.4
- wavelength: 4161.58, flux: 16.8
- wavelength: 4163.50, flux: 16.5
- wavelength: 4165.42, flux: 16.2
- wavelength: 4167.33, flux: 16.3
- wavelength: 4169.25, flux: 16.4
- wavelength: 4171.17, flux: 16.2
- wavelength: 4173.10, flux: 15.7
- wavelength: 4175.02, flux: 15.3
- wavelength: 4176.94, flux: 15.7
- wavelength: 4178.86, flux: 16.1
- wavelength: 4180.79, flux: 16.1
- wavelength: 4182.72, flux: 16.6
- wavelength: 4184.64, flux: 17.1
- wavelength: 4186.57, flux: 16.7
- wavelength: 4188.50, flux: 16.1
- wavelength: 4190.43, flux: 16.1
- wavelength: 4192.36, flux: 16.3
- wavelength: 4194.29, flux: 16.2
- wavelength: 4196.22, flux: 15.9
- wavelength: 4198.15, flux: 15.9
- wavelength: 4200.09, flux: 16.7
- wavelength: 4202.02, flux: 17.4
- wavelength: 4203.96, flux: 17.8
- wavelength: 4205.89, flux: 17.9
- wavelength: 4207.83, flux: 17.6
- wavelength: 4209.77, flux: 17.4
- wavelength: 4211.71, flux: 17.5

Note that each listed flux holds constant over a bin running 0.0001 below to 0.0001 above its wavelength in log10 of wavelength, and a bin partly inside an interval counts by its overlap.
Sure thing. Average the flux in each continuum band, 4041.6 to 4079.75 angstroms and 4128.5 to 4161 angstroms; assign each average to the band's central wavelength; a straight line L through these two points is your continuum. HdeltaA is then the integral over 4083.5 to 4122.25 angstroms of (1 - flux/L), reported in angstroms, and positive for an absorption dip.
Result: -1.09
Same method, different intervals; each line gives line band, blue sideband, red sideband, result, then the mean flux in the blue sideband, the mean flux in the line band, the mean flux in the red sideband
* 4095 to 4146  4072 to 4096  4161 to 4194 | 1.07 angstroms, 17.6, 16.7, 16.2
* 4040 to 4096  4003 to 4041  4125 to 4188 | 0.42 angstroms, 17.5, 17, 16.5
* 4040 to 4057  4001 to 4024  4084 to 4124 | 0.53 angstroms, 17.4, 16.7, 16.9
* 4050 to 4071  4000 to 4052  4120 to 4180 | 0.99 angstroms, 17.3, 16.3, 16.4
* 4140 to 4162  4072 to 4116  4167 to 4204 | 0.62 angstroms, 17.1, 16.1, 16.3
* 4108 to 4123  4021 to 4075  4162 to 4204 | -0.08 angstroms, 16.9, 16.7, 16.3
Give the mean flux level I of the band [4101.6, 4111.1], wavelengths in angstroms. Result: 16.3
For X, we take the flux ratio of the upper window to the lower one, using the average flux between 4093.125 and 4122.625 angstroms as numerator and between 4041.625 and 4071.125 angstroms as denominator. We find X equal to 1.0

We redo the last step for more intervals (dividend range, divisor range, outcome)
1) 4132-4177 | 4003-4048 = 0.94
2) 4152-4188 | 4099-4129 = 0.98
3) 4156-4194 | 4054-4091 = 0.96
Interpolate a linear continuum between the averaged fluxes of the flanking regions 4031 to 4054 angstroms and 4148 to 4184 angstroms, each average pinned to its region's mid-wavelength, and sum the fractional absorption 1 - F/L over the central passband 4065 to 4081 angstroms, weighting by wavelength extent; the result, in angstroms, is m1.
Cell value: 0.2 angstroms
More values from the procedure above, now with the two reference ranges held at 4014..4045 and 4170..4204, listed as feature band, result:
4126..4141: -0.5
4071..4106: 0.2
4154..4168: 0.4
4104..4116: 0.1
